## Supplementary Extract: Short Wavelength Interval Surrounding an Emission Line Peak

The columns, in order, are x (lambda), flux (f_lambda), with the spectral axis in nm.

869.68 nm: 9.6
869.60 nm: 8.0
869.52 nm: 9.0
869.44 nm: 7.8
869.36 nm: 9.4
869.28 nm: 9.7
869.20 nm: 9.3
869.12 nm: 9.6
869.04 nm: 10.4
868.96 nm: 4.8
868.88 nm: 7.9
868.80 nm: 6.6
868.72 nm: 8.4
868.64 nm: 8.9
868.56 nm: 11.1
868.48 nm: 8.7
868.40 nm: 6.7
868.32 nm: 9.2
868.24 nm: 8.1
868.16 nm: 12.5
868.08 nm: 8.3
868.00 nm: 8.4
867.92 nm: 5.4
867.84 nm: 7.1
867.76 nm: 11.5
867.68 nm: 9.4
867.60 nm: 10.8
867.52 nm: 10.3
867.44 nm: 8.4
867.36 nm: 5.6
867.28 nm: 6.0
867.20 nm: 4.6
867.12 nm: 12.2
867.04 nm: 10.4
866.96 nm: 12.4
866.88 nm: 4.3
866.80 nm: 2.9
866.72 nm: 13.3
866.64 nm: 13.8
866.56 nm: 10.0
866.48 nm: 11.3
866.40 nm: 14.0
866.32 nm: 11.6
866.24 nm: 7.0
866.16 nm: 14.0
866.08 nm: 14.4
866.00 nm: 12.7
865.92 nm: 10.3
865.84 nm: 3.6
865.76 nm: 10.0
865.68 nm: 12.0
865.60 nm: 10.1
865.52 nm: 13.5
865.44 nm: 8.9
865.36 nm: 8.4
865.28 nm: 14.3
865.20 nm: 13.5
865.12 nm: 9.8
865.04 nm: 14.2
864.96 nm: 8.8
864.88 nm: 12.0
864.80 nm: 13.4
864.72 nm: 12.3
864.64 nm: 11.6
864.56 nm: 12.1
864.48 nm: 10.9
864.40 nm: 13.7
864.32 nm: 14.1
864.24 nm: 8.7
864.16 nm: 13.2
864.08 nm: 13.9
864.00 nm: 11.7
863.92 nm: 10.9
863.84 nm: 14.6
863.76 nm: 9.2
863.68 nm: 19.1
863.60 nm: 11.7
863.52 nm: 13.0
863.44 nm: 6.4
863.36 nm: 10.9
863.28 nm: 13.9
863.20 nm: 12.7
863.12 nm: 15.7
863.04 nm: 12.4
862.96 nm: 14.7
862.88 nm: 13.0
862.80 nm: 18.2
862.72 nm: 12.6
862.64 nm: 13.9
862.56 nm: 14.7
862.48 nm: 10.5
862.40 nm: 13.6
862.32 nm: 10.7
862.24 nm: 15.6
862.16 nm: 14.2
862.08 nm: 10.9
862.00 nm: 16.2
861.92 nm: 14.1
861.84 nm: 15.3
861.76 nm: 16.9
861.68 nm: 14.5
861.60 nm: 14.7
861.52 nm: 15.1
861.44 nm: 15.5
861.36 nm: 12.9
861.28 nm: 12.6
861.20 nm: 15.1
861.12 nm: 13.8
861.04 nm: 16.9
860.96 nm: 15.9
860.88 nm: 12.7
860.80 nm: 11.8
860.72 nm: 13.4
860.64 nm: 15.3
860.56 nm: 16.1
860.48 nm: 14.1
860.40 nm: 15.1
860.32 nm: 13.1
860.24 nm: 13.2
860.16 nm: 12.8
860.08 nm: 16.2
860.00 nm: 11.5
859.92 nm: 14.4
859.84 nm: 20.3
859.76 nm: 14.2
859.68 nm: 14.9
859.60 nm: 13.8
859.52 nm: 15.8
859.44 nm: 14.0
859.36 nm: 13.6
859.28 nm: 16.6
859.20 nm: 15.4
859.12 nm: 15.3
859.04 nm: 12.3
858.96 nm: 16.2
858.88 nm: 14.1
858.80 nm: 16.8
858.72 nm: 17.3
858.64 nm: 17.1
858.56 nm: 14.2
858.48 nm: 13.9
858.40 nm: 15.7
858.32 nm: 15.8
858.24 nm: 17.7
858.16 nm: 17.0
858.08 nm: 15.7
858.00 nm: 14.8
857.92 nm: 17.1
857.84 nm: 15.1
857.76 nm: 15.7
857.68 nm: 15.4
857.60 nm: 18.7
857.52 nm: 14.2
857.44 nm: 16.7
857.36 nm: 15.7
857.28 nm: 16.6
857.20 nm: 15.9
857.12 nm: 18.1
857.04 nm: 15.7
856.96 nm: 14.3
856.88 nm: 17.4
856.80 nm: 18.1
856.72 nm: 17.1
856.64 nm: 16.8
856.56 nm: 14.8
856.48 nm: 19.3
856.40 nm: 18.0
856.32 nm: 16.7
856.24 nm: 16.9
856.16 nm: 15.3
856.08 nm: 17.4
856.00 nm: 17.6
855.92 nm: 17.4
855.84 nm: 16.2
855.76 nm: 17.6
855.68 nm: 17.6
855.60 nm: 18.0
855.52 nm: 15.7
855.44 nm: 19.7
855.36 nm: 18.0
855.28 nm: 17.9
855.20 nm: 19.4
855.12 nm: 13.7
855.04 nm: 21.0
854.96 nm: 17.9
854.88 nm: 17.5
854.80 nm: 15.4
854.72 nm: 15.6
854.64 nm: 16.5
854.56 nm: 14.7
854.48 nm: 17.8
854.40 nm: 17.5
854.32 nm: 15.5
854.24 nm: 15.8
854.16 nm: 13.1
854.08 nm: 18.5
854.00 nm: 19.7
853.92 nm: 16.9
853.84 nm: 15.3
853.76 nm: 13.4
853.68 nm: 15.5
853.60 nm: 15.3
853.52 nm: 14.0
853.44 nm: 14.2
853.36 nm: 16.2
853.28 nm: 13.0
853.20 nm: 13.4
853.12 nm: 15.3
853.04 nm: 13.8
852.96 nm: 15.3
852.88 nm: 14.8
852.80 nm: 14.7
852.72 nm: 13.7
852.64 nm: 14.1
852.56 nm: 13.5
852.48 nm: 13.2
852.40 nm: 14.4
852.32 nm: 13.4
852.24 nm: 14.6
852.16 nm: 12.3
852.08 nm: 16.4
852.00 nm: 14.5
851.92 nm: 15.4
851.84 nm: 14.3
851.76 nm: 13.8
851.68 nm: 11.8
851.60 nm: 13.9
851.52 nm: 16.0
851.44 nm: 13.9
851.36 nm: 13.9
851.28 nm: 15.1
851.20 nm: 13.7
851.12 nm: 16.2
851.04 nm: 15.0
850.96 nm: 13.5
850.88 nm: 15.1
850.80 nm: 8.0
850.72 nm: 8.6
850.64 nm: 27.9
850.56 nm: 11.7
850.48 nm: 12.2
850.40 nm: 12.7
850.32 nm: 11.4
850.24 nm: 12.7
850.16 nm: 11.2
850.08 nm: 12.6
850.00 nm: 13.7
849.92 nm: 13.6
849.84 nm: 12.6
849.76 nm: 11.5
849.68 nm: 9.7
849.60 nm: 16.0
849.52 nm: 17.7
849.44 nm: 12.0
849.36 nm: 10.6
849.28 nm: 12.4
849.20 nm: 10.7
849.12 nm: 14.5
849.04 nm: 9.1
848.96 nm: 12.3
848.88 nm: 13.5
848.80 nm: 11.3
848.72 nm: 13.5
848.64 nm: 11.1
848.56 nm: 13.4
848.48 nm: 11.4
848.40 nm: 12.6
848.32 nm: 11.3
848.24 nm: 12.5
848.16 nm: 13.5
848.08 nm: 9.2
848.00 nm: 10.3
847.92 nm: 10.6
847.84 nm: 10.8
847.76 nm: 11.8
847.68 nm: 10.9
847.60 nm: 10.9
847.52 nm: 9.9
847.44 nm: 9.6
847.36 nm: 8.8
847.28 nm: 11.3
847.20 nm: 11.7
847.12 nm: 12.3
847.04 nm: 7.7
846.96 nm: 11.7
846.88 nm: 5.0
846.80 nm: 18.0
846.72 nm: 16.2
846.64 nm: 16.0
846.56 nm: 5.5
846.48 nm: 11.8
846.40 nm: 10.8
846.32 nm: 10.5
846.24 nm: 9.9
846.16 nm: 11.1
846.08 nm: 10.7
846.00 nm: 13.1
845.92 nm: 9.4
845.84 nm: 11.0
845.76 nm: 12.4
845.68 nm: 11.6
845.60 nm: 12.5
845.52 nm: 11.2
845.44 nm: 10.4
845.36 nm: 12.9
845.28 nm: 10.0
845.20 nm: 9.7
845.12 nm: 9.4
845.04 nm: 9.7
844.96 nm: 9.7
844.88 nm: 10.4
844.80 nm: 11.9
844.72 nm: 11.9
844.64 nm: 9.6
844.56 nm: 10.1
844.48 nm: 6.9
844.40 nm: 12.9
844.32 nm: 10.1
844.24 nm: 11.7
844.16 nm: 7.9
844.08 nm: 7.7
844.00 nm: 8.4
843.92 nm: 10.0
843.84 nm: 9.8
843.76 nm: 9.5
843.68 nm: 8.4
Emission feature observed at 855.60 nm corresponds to Mg II 2798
